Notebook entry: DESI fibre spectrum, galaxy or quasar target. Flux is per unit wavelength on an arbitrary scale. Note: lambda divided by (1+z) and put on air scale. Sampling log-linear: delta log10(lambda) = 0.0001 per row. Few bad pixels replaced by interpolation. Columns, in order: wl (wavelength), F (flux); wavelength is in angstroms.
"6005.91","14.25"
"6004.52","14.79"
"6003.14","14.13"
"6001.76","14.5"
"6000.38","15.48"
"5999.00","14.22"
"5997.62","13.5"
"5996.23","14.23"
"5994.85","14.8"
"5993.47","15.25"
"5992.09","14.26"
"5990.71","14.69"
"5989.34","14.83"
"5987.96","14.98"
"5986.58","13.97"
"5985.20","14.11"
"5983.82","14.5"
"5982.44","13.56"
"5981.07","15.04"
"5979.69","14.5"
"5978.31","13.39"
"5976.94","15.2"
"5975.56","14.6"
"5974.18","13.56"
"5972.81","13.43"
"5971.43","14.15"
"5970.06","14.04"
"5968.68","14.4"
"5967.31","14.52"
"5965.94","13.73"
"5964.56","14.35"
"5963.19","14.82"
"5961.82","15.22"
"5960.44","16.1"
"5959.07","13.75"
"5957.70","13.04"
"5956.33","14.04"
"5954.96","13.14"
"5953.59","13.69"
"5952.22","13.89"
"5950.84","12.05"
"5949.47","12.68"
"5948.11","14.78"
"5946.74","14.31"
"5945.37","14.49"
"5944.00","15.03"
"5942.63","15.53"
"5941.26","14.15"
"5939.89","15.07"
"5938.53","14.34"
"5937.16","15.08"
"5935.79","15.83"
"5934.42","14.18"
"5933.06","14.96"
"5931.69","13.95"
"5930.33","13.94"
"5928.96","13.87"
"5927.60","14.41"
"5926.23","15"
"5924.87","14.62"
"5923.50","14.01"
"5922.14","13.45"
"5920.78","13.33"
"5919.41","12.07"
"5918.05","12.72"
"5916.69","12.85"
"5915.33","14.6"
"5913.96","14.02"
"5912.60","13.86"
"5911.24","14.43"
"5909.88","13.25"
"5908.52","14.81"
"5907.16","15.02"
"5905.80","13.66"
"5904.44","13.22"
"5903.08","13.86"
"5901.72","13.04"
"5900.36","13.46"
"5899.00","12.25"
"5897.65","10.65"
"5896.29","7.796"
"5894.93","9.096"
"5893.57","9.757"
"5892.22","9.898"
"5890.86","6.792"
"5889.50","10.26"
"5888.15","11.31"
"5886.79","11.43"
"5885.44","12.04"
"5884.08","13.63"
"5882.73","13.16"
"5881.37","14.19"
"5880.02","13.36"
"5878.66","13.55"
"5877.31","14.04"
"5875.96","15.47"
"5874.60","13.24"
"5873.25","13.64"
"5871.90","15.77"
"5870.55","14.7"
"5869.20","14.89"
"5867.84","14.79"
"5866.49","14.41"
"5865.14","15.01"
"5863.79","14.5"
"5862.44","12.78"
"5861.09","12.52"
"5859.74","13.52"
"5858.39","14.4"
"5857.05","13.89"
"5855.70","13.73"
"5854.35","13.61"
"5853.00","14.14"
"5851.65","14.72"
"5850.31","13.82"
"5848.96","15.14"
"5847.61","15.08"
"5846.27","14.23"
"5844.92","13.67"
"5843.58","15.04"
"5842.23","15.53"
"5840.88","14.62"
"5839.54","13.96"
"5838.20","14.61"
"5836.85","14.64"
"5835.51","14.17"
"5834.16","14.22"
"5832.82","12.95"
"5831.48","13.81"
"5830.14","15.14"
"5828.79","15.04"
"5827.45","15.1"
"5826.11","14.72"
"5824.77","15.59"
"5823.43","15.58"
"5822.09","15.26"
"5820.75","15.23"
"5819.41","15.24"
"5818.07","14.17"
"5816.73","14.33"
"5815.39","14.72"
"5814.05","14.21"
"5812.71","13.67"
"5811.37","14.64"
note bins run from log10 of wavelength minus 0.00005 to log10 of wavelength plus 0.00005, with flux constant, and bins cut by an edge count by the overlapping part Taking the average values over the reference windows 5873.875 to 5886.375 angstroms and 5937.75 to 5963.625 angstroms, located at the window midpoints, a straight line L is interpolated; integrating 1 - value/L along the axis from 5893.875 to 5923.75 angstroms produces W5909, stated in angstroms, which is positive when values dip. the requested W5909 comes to 2.0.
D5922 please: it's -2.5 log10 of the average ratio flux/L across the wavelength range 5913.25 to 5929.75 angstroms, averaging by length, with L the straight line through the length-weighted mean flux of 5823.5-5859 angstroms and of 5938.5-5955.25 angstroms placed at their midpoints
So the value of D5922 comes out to 0.035 mag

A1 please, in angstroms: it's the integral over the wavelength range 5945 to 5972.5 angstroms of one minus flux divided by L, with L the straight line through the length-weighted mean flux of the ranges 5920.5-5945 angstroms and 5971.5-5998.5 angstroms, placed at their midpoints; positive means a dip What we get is 0.7 angstroms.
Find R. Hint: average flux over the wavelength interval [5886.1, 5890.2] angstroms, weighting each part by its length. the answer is 11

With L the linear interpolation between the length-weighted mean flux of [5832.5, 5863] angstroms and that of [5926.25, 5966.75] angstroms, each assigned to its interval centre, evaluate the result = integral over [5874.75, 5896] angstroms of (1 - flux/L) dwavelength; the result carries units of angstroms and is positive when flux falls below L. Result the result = 3.6 angstroms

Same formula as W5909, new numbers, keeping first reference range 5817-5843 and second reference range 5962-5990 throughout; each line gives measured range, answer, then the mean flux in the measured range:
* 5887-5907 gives 4.6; 11.2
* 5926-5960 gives 0.4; 14.2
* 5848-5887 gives 1.7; 14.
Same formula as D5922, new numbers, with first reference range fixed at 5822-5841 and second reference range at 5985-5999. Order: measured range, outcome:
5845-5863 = 0.05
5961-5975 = 0.02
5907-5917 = 0.03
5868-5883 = 0.03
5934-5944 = -0.03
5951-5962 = 0.04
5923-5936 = 0.01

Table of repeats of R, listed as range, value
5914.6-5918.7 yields 13.4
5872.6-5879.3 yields 14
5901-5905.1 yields 13.4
